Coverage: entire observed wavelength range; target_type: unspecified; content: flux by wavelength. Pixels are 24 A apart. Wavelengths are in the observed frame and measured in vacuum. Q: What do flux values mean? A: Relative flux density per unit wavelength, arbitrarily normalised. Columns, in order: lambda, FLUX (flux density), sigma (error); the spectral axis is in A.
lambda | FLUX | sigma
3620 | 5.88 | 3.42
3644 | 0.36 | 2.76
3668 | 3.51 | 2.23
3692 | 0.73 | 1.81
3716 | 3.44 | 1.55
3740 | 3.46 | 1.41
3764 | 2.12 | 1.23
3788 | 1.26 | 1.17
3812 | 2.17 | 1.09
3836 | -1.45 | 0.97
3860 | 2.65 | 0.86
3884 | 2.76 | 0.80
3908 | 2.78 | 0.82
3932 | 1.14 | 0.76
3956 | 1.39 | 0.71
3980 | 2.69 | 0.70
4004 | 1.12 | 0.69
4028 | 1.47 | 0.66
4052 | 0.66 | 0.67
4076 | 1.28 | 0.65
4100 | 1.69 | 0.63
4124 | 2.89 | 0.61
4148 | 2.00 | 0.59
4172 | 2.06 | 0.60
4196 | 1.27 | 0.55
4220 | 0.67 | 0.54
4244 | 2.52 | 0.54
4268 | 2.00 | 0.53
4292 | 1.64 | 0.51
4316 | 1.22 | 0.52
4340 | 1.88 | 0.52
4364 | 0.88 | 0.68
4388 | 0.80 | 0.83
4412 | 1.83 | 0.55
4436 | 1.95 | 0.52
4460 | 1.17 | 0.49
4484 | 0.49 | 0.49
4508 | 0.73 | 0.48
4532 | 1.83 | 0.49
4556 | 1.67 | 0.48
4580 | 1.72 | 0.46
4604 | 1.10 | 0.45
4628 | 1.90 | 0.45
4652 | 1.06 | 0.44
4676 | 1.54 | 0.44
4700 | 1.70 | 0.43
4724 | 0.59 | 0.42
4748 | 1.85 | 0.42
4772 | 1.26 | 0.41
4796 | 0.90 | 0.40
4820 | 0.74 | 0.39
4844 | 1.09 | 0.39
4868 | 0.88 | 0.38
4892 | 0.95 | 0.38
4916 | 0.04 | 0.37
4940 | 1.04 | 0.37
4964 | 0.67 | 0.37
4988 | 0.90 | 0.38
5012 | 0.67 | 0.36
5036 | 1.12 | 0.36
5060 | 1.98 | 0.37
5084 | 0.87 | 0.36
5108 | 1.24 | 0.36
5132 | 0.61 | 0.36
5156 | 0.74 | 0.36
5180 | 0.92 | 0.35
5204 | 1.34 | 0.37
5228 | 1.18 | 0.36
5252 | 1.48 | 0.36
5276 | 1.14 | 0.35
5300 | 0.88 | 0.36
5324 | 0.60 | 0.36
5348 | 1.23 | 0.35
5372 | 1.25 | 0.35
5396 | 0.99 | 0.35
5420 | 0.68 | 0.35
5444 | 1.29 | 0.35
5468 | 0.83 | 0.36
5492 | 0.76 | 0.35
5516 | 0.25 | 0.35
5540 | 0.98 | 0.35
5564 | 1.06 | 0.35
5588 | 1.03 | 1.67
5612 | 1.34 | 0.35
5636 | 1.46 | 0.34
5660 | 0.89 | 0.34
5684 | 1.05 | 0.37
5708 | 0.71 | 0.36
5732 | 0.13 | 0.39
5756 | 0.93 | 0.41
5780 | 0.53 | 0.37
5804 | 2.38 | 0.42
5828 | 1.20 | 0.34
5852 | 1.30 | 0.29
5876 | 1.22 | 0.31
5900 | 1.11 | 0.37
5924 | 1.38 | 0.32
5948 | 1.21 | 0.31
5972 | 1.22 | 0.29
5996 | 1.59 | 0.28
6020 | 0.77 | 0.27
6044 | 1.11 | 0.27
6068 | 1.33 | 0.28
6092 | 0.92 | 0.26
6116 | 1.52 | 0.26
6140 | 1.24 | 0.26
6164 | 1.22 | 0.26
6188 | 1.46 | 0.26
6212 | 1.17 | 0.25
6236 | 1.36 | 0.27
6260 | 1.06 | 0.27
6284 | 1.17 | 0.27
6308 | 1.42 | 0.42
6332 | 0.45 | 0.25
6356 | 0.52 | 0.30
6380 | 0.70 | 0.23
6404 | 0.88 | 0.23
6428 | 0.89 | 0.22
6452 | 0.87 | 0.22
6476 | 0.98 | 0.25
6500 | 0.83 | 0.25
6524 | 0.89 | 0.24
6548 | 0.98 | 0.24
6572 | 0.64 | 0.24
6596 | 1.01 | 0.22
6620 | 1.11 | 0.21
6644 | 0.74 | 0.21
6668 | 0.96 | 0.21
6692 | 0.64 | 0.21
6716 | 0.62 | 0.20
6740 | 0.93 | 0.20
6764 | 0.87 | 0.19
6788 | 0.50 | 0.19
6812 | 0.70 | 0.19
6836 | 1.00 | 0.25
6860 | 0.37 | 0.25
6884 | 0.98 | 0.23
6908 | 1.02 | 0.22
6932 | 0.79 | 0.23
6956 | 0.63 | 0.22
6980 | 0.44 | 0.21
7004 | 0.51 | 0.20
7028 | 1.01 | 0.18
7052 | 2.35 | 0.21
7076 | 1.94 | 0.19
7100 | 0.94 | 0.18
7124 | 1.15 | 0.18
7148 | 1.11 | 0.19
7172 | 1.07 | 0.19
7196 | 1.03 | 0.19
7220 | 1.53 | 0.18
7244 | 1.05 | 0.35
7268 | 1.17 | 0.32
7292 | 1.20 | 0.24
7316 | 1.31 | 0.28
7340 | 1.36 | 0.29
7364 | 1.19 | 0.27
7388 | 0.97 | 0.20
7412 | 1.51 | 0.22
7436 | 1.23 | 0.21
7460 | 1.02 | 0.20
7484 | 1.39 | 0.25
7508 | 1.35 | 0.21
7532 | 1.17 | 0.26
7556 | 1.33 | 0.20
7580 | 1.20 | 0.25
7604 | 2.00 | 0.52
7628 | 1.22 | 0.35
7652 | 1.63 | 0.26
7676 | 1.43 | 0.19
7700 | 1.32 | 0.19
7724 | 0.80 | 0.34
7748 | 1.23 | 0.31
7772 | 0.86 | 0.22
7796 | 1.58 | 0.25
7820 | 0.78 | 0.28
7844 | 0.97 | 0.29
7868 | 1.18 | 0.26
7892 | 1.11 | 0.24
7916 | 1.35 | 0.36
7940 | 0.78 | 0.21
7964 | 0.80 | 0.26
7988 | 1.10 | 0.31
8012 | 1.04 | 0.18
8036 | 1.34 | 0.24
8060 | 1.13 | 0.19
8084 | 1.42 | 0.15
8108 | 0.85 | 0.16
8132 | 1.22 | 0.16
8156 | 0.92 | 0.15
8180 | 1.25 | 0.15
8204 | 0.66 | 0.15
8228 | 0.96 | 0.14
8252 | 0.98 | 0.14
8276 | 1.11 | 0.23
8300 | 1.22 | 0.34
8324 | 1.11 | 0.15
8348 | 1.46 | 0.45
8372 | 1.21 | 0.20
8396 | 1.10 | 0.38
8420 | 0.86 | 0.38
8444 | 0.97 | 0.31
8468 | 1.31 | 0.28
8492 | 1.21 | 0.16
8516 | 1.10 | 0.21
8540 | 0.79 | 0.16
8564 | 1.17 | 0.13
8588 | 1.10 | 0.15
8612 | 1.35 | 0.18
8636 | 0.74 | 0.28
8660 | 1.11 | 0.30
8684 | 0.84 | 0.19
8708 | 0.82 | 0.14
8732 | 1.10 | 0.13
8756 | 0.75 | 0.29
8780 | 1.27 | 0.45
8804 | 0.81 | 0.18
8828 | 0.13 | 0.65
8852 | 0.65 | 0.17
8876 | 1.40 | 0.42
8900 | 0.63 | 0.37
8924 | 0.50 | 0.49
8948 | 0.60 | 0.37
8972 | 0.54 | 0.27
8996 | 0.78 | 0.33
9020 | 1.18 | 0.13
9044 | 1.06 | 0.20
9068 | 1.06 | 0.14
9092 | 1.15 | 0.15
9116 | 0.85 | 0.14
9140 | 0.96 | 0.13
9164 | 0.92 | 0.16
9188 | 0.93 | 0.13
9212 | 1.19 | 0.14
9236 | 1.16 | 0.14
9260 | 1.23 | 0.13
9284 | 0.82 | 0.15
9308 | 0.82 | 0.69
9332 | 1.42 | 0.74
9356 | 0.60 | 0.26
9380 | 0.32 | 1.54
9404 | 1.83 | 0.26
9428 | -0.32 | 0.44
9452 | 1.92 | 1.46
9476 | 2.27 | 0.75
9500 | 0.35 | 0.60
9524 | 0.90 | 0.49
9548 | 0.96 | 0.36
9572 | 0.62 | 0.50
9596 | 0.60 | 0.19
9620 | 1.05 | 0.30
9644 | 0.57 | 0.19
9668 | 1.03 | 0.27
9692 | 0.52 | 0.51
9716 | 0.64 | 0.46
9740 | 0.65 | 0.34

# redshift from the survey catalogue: 0.89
